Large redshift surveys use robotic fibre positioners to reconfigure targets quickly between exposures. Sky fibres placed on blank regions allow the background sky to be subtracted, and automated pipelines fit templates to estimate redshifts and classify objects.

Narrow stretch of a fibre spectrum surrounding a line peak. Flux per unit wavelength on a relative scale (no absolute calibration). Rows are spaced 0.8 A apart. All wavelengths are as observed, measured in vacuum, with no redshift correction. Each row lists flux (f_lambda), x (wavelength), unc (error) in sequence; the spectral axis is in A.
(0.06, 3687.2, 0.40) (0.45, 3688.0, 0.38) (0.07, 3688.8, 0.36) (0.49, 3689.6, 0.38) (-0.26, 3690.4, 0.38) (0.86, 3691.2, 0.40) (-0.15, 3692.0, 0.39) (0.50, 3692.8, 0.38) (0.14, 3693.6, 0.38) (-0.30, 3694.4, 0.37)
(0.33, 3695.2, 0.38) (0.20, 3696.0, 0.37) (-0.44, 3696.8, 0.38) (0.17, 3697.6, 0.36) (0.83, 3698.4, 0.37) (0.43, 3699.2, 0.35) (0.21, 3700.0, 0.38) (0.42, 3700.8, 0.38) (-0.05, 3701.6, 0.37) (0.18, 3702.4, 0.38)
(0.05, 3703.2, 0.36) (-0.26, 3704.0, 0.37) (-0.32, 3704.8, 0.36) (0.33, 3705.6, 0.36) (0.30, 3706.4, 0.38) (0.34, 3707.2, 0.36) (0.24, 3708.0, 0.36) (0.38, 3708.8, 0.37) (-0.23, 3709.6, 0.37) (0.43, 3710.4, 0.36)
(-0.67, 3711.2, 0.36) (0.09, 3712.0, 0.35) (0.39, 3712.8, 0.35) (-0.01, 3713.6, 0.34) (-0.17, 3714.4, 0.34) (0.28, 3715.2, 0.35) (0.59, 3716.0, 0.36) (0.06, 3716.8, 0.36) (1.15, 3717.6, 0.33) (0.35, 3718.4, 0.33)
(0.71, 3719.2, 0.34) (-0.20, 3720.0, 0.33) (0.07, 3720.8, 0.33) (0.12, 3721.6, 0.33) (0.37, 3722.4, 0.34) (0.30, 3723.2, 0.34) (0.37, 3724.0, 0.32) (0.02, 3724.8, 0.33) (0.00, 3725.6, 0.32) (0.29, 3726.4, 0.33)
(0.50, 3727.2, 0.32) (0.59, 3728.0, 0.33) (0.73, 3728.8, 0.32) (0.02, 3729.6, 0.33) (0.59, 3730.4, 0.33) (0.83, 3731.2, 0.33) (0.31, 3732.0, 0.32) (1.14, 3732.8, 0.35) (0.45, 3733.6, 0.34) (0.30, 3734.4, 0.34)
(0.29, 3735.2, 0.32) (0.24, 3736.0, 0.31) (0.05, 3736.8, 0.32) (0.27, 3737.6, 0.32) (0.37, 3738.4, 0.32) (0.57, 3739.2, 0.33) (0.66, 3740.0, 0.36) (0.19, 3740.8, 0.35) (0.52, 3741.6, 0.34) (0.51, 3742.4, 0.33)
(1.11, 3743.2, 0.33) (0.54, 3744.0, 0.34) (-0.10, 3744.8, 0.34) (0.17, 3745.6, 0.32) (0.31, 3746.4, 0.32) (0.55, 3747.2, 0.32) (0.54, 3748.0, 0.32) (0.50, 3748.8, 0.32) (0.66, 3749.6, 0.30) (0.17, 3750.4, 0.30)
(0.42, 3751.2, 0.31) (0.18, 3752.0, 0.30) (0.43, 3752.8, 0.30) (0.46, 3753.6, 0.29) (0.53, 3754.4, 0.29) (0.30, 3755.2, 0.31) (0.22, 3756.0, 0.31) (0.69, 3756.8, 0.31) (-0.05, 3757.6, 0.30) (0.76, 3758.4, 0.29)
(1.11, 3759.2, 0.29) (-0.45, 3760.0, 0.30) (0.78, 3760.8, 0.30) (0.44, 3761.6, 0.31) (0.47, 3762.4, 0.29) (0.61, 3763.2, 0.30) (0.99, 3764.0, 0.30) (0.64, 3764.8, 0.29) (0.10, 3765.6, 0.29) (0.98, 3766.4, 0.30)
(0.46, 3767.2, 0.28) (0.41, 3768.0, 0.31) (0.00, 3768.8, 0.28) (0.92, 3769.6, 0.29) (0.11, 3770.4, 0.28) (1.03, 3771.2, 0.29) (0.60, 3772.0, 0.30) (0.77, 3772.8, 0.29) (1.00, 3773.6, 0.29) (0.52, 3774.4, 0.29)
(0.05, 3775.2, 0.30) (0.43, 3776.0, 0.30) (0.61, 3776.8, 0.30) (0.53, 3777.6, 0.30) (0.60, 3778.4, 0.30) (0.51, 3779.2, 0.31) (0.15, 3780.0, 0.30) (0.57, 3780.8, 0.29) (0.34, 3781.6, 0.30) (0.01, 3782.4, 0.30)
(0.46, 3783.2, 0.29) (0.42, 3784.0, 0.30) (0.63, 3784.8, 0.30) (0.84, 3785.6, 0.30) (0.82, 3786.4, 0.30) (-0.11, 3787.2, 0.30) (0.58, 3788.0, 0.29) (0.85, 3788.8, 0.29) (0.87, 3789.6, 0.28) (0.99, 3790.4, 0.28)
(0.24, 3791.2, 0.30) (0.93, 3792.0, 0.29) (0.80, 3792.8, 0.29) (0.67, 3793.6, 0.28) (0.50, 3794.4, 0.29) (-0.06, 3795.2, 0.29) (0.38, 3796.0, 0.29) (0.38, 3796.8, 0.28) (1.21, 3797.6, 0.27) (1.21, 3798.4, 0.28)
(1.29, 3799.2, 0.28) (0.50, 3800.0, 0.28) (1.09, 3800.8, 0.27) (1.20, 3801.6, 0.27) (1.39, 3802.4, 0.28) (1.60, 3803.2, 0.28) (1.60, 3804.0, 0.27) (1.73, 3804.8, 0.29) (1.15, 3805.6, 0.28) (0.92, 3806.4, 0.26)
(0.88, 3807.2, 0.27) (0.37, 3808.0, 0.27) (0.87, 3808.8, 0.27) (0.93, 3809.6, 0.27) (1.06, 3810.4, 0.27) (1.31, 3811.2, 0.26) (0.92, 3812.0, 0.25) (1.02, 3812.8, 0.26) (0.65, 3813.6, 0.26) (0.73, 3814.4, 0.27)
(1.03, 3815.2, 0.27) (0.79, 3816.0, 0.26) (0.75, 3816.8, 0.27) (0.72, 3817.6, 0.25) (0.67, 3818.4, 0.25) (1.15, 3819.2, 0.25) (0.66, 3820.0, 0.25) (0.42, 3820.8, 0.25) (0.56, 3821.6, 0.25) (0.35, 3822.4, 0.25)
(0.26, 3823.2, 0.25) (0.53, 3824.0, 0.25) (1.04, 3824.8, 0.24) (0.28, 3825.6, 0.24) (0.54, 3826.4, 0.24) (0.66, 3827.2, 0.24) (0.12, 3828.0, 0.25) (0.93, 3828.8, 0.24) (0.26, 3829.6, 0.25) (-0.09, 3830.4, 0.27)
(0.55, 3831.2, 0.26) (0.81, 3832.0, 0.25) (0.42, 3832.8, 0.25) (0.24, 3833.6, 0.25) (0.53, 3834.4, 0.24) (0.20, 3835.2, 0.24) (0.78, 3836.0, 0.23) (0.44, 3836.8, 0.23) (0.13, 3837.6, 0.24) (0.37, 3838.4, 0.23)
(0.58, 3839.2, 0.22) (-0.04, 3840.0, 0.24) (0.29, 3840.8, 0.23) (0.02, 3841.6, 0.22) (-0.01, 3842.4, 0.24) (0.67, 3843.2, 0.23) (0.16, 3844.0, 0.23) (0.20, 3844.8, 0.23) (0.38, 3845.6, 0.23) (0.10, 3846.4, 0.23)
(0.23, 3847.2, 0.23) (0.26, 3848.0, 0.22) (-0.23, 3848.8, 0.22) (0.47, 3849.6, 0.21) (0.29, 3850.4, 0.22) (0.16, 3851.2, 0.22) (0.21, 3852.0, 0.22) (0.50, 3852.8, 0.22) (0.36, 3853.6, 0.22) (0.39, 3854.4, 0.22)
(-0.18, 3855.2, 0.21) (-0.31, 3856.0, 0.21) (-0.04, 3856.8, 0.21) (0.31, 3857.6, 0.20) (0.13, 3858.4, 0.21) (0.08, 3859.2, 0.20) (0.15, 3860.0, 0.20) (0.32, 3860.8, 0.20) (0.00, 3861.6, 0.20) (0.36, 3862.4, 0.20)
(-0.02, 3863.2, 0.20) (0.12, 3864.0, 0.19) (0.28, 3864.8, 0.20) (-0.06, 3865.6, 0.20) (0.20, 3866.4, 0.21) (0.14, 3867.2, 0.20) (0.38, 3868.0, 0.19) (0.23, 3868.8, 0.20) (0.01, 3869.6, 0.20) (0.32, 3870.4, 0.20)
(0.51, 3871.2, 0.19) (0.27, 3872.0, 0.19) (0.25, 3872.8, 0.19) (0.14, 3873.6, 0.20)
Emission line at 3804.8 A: Ly-alpha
